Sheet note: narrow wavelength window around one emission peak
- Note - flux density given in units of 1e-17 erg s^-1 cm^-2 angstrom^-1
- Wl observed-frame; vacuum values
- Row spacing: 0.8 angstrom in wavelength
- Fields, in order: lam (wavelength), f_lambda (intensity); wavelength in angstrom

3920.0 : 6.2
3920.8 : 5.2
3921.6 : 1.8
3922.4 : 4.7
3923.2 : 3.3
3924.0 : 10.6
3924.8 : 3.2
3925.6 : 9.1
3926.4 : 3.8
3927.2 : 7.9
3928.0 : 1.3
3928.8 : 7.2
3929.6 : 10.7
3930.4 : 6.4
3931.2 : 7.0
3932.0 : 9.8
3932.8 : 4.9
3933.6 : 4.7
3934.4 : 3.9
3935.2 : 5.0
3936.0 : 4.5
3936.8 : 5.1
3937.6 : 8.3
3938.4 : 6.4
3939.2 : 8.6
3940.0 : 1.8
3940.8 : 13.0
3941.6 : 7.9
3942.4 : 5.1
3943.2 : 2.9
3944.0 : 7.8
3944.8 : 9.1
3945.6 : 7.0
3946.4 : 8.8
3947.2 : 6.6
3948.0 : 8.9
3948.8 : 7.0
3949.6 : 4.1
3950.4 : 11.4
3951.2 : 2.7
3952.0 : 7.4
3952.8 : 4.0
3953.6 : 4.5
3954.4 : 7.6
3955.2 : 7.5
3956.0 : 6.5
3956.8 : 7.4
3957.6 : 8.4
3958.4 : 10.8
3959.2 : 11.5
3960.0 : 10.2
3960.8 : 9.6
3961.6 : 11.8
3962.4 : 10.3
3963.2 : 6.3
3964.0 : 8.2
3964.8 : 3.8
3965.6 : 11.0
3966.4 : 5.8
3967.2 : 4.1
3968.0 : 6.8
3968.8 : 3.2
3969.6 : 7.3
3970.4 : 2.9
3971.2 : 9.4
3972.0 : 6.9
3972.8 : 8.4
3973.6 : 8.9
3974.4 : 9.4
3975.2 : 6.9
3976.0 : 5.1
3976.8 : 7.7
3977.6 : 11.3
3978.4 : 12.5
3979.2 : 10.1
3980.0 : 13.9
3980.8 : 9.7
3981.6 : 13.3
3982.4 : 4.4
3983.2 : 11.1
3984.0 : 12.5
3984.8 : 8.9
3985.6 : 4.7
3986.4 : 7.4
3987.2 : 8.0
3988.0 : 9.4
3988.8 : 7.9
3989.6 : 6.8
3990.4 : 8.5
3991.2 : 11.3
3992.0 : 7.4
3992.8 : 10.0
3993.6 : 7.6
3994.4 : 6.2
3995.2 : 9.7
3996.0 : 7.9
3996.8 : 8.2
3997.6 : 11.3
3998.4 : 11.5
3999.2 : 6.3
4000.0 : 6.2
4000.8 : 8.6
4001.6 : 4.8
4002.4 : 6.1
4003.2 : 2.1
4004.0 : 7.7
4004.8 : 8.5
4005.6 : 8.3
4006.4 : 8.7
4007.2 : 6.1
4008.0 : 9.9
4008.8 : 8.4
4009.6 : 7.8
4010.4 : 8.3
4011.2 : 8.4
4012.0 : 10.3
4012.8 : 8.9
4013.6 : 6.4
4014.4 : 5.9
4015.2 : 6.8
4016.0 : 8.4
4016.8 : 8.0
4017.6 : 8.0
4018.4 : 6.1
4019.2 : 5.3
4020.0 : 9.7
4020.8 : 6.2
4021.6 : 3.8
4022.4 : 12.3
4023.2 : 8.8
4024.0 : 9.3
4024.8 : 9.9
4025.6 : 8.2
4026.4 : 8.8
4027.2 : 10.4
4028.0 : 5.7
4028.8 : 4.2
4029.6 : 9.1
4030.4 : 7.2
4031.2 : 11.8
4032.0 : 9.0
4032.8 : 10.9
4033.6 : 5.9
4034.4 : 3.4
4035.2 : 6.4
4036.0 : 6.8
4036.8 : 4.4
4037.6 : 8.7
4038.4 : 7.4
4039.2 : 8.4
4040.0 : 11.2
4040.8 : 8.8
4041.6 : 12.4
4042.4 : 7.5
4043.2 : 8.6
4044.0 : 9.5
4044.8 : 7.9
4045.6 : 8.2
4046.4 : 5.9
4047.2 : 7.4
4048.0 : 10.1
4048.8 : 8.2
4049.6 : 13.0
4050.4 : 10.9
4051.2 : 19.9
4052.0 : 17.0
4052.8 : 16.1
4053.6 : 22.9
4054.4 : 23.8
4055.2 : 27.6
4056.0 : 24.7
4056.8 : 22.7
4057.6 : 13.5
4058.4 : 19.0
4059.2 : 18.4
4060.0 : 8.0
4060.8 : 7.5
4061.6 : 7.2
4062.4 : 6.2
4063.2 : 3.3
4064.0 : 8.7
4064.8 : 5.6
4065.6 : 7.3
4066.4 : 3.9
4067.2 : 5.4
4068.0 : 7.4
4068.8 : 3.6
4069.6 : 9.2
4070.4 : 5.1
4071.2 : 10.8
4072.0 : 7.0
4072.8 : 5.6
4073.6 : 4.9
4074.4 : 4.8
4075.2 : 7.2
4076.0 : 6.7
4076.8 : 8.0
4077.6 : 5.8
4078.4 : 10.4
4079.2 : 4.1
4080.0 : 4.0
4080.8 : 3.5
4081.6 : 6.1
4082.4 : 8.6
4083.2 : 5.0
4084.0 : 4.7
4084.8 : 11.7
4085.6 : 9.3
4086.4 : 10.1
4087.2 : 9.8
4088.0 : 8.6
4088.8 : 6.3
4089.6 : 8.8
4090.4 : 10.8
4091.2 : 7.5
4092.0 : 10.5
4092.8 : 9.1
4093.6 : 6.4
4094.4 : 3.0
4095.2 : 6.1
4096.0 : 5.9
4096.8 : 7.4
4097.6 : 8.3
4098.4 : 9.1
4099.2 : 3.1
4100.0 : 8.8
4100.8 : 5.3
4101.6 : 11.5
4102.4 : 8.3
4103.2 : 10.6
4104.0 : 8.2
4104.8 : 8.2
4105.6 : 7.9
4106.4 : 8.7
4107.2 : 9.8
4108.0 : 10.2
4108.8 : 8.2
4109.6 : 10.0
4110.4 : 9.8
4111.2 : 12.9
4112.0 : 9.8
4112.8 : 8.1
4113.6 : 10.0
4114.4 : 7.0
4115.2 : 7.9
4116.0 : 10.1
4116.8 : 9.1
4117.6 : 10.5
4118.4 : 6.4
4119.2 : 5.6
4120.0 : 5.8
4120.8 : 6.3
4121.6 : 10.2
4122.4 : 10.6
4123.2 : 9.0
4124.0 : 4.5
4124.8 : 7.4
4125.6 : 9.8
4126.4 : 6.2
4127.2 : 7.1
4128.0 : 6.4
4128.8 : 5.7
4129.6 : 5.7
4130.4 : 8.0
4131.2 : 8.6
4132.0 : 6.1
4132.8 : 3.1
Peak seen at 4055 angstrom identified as [O II]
